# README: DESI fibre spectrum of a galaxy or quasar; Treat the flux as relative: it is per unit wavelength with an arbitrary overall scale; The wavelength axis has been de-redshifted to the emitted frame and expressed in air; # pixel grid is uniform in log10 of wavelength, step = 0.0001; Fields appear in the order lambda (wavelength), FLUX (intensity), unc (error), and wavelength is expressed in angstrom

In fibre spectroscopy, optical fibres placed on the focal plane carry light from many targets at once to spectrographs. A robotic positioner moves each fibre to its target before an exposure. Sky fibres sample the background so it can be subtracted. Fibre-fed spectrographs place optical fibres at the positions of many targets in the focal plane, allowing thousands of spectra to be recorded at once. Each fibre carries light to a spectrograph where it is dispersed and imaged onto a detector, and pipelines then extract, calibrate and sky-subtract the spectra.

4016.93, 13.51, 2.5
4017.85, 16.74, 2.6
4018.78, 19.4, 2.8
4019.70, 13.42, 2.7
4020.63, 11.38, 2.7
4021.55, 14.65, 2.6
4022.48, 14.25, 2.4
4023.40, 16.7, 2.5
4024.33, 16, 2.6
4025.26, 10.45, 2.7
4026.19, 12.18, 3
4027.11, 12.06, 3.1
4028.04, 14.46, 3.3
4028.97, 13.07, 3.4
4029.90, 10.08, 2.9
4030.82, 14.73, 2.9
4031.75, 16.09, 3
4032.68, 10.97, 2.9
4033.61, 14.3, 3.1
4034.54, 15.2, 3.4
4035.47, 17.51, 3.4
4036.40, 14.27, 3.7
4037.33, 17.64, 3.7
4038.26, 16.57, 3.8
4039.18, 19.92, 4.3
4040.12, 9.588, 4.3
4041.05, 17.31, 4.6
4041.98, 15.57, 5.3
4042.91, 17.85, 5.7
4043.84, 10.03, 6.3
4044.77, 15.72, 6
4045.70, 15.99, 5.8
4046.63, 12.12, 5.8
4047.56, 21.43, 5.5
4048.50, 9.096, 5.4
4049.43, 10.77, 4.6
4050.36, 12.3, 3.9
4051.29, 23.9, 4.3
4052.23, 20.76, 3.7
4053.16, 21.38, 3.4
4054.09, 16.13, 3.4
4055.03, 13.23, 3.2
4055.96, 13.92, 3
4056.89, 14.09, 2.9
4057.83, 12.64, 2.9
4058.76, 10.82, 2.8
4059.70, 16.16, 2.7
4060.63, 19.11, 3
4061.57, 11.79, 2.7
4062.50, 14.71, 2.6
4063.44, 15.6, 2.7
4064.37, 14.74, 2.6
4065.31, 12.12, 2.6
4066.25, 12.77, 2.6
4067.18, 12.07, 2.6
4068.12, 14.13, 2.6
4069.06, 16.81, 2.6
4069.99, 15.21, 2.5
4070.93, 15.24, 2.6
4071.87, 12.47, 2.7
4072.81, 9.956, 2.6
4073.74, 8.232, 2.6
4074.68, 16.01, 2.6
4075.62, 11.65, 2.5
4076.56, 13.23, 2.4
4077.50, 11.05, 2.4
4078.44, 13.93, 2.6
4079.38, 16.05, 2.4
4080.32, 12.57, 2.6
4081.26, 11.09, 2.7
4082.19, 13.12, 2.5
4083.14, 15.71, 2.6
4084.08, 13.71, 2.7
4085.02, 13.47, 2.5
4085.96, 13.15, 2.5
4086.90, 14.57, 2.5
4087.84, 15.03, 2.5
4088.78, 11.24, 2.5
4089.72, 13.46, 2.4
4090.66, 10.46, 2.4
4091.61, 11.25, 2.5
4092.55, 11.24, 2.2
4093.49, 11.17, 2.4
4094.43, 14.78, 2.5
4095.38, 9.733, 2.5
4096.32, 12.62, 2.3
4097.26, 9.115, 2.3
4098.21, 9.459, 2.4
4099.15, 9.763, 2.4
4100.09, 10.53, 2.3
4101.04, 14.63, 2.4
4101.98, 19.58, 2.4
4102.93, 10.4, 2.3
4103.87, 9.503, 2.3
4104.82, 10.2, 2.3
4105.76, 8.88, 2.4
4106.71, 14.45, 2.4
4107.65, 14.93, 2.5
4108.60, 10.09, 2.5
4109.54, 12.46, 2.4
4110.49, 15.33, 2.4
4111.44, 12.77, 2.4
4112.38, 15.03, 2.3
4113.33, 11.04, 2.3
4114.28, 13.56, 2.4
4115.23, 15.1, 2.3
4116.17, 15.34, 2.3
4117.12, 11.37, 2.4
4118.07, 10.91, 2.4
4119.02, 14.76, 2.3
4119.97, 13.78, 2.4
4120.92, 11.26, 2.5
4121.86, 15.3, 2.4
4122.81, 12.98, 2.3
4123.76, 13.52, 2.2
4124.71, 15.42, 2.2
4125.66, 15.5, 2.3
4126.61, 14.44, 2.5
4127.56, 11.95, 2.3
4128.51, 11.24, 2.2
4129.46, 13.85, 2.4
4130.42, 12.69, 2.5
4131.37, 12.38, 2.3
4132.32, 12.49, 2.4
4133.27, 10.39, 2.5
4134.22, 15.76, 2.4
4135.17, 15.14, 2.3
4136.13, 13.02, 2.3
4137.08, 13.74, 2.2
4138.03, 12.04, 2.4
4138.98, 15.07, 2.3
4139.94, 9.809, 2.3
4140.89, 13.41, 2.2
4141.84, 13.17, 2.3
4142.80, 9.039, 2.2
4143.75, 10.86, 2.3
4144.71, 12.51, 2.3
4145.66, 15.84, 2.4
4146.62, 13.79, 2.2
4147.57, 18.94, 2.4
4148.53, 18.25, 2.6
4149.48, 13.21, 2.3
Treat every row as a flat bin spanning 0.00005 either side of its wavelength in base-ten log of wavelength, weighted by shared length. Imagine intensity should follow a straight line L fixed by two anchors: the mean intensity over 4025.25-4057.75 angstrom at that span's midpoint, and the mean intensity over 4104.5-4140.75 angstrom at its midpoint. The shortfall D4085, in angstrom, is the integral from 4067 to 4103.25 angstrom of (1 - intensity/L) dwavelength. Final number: 3.1 angstrom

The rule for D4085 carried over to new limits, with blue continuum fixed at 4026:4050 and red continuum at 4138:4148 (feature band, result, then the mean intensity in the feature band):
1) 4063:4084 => 1.0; 13.4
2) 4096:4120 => 1.9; 12.5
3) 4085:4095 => 0.8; 12.6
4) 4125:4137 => 0.0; 13.3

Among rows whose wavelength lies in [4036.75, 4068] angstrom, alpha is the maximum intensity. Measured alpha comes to 23.9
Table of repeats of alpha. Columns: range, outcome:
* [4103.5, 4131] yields 15.5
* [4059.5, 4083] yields 19.11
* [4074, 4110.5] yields 19.58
